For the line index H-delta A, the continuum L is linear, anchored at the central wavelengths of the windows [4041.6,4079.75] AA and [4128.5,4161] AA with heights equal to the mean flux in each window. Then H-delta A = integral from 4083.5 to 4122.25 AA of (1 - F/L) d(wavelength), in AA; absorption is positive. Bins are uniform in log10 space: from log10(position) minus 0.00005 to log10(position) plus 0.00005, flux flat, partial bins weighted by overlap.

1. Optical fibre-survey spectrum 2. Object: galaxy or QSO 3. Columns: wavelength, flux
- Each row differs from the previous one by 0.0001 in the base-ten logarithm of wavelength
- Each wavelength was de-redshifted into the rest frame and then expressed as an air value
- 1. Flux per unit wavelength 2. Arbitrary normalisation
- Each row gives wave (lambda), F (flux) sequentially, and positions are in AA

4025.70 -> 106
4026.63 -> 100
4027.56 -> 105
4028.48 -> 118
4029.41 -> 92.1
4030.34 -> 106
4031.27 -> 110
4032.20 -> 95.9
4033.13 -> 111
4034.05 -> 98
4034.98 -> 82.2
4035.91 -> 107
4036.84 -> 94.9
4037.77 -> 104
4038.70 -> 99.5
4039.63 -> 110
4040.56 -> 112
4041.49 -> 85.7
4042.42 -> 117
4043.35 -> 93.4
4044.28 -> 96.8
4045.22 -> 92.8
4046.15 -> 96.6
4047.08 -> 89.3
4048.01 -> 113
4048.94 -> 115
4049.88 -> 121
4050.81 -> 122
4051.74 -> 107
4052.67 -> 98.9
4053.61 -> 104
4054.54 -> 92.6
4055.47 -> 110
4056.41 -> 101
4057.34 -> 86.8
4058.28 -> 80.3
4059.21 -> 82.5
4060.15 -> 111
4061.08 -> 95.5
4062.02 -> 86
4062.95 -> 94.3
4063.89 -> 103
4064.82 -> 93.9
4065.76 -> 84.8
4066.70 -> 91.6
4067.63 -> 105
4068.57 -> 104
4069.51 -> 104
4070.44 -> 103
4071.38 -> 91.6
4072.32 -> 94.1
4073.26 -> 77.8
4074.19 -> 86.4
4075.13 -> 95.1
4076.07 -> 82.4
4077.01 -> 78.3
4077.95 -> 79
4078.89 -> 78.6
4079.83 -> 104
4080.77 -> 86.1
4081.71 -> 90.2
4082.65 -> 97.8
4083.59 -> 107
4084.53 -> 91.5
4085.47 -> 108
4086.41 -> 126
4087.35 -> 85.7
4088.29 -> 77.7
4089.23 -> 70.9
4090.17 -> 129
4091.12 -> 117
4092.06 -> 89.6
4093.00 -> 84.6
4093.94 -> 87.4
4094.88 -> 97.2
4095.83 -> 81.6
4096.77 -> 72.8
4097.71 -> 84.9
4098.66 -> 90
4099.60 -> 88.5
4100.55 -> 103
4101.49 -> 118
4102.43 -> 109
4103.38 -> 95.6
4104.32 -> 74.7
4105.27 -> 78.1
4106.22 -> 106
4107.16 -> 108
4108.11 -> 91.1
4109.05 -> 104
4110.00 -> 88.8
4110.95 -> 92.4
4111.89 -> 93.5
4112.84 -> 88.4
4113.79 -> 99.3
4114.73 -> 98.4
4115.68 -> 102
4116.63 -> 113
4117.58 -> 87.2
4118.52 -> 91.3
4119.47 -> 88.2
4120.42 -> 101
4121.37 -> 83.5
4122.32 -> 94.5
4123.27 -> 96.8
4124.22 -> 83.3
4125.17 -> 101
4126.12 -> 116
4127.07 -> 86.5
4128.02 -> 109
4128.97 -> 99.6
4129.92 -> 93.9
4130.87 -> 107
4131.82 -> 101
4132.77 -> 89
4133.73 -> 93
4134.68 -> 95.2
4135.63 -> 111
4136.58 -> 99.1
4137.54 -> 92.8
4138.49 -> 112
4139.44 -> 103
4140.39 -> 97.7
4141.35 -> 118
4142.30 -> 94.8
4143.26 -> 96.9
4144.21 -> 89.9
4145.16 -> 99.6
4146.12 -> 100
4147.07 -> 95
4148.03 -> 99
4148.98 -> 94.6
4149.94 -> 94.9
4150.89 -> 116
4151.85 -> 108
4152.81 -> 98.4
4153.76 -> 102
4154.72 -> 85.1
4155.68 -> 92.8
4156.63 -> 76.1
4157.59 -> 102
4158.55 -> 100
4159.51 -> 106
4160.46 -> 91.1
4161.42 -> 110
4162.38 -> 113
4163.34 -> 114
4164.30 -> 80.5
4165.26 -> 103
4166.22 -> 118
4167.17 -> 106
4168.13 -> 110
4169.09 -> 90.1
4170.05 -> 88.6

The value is 1.0 AA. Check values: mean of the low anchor 96.4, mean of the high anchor 98.7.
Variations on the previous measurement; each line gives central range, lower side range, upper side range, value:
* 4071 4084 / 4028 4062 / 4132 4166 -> 1.50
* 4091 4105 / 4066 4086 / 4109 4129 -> 0.37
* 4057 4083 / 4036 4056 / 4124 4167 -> 2.80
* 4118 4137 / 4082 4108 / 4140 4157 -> -0.01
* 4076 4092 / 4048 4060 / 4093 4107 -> 0.12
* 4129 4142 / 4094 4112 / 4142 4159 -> -0.68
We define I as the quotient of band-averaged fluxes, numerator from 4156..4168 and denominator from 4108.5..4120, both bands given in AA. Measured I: 1.07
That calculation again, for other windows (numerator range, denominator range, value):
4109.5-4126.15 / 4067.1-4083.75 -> 1.03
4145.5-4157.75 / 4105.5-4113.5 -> 1.01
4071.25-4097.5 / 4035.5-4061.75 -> 0.91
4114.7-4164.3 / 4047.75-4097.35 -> 1.03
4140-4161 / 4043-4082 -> 1.02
